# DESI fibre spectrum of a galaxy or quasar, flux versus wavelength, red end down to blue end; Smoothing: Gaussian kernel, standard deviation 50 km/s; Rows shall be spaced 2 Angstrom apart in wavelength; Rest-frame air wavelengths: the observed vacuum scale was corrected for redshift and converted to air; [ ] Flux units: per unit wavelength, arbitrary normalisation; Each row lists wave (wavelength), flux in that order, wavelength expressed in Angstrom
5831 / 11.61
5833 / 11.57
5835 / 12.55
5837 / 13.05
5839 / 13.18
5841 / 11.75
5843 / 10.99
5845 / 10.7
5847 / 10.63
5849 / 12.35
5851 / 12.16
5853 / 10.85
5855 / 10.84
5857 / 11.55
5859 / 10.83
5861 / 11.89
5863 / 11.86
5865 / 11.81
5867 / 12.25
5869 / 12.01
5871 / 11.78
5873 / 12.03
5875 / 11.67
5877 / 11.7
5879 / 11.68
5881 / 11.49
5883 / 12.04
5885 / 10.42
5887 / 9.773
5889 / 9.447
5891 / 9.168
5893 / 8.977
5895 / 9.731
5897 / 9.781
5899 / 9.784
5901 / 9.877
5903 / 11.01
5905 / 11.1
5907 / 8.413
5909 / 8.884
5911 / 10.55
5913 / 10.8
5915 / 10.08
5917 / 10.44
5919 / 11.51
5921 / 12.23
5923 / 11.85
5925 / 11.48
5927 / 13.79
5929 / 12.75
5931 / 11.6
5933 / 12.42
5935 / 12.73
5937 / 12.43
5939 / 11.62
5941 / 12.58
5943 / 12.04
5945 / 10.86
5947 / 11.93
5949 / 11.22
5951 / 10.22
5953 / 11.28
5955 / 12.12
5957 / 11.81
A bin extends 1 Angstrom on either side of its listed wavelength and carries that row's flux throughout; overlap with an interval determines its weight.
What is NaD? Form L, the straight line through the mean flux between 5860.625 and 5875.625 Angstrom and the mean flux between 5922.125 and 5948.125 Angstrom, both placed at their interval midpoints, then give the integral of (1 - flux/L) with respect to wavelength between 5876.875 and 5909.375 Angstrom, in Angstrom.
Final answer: 4.95 Angstrom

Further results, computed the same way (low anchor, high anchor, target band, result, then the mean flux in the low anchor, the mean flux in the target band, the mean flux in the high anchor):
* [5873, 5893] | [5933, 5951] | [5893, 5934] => 1.8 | 10.8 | 10.9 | 11.9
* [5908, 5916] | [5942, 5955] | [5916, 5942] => -3.5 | 10.1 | 12.1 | 11.3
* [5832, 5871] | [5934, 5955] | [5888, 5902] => 2.6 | 11.7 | 9.54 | 11.7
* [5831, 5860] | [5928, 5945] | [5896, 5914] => 3.0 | 11.6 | 10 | 12.2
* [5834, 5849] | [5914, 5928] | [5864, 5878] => -0.1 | 11.9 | 11.9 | 11.6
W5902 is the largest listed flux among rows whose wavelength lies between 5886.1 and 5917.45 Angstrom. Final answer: 11.1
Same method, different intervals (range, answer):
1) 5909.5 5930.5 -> 13.79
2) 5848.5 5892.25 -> 12.35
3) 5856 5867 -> 12.25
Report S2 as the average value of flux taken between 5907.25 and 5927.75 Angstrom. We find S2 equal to 11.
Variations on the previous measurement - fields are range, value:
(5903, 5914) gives 10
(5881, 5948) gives 11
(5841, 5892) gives 11.3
